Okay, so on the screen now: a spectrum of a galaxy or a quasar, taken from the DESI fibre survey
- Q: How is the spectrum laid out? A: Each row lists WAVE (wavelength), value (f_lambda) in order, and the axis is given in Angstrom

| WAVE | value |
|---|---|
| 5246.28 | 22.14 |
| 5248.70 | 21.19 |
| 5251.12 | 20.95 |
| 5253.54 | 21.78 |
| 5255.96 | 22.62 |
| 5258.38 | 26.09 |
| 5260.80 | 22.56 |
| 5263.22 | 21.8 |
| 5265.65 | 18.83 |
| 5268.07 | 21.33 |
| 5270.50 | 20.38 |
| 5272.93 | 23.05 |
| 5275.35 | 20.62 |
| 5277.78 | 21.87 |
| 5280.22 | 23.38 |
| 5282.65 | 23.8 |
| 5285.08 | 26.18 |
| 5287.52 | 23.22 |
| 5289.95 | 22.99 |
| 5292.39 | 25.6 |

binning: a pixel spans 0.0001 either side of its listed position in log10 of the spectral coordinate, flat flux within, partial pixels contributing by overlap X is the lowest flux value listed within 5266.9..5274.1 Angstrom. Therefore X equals 20.38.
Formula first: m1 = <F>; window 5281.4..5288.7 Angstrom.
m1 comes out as 24.4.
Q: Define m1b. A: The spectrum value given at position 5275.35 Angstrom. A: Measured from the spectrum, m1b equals 20.62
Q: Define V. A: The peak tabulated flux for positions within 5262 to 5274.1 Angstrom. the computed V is 23.05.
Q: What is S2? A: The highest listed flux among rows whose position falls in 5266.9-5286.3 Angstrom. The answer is 26.18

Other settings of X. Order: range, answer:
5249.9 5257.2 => 20.95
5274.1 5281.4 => 20.62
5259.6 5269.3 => 18.83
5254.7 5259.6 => 22.62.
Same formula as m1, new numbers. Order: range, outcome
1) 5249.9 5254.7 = 21.3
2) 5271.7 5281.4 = 22.2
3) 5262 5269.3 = 20.7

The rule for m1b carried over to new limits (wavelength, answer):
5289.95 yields 22.99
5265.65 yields 18.83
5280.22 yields 23.38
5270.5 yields 20.38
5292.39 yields 25.6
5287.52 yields 23.22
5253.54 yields 21.78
